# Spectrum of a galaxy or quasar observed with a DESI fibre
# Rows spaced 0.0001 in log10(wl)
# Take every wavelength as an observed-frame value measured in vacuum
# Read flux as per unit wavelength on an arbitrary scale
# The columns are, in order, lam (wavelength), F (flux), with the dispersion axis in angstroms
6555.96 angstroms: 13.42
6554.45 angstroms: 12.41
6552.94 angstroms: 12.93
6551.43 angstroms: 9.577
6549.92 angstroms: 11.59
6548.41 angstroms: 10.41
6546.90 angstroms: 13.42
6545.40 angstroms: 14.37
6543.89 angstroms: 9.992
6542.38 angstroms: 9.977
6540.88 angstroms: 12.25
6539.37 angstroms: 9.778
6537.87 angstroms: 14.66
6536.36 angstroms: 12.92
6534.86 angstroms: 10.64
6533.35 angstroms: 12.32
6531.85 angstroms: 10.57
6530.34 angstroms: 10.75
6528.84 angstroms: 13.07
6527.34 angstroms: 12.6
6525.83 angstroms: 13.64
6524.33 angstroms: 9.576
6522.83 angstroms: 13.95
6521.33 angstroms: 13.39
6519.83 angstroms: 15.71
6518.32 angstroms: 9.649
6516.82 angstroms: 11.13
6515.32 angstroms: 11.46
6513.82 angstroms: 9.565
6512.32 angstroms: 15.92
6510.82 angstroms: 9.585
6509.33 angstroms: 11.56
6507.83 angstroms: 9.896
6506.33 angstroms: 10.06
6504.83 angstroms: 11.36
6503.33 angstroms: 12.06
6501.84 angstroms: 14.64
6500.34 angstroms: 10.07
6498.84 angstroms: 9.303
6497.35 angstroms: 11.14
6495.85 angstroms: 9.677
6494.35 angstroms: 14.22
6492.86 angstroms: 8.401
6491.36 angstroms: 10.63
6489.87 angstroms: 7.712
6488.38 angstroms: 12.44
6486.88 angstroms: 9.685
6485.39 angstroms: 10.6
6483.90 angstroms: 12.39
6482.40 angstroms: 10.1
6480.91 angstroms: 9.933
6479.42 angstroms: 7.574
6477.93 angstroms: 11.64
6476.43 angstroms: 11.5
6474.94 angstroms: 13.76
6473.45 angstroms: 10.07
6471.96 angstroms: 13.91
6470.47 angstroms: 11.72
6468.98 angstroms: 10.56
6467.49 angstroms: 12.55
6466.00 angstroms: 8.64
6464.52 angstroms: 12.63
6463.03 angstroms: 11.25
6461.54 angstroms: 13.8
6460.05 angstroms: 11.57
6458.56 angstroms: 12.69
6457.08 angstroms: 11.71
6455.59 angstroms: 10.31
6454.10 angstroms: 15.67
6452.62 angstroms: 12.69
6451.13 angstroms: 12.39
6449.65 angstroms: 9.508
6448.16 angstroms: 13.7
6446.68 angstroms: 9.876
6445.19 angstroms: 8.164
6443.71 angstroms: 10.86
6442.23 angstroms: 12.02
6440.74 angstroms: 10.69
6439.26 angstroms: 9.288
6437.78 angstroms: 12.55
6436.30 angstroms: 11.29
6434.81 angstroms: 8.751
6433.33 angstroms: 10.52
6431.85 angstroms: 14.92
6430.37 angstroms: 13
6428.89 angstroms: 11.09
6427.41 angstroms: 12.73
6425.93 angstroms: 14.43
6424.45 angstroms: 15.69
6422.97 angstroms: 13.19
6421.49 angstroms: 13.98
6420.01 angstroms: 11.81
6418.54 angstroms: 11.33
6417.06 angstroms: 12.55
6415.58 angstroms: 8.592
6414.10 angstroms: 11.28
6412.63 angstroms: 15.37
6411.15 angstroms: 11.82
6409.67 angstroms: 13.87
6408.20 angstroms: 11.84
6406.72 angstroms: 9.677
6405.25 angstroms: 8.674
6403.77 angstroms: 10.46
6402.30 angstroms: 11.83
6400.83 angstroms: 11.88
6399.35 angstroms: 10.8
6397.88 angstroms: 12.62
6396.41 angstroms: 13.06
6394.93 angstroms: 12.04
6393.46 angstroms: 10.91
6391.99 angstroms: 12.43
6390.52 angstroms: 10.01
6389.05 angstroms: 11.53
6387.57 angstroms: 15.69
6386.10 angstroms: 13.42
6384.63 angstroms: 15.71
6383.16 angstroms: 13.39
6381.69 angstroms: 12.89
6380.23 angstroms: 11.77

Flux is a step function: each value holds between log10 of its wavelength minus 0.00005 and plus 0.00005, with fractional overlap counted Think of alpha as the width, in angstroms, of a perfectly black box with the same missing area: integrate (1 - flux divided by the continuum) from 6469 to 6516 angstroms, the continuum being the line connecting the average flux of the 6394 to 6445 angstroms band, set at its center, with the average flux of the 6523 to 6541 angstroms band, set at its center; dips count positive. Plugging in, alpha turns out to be 3.4 angstroms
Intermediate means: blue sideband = 11.9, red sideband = 12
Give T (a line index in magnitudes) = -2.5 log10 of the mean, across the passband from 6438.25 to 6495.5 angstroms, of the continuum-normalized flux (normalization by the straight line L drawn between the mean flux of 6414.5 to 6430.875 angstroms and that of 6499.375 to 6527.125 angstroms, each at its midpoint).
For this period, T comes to 0.09 mag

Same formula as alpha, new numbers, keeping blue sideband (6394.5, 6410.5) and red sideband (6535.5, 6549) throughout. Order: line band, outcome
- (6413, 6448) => -0.4 angstroms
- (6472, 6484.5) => 0.8 angstroms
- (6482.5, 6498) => 1.5 angstroms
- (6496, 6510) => 0.9 angstroms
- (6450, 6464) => -0.8 angstroms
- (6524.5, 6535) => 0.1 angstroms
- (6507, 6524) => 0.0 angstroms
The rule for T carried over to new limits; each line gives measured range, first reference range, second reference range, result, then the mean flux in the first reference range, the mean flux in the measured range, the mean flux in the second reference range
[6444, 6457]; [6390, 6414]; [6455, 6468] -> 0.02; 11.7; 11.5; 11.7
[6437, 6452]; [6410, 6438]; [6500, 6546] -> 0.13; 12.4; 10.9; 11.8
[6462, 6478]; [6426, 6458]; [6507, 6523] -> 0.00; 11.6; 11.7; 11.9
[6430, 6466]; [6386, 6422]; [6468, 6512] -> -0.02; 11.9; 11.6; 11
